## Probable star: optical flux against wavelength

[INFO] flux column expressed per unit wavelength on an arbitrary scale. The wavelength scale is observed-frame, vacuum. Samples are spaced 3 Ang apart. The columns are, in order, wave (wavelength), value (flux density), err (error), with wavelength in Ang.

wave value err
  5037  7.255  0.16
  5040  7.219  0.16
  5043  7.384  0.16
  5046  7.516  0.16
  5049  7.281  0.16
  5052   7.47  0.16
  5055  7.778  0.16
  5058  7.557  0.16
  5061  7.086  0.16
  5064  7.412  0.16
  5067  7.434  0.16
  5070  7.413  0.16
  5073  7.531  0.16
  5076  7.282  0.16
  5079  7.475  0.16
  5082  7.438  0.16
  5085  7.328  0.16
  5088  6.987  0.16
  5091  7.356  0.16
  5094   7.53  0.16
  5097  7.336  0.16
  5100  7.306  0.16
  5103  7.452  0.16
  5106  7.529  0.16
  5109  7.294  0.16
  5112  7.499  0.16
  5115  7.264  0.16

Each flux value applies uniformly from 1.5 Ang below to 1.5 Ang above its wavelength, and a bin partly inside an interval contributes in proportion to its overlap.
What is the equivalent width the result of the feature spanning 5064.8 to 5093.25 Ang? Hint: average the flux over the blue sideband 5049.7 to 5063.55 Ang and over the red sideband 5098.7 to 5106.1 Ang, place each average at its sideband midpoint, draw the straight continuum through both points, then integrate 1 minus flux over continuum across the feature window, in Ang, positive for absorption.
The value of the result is 0.27 Ang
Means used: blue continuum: 7.46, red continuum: 7.41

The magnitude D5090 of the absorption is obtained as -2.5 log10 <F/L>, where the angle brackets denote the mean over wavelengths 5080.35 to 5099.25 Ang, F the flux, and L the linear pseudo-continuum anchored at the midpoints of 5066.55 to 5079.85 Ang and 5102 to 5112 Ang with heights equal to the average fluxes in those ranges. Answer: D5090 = 0.01 mag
